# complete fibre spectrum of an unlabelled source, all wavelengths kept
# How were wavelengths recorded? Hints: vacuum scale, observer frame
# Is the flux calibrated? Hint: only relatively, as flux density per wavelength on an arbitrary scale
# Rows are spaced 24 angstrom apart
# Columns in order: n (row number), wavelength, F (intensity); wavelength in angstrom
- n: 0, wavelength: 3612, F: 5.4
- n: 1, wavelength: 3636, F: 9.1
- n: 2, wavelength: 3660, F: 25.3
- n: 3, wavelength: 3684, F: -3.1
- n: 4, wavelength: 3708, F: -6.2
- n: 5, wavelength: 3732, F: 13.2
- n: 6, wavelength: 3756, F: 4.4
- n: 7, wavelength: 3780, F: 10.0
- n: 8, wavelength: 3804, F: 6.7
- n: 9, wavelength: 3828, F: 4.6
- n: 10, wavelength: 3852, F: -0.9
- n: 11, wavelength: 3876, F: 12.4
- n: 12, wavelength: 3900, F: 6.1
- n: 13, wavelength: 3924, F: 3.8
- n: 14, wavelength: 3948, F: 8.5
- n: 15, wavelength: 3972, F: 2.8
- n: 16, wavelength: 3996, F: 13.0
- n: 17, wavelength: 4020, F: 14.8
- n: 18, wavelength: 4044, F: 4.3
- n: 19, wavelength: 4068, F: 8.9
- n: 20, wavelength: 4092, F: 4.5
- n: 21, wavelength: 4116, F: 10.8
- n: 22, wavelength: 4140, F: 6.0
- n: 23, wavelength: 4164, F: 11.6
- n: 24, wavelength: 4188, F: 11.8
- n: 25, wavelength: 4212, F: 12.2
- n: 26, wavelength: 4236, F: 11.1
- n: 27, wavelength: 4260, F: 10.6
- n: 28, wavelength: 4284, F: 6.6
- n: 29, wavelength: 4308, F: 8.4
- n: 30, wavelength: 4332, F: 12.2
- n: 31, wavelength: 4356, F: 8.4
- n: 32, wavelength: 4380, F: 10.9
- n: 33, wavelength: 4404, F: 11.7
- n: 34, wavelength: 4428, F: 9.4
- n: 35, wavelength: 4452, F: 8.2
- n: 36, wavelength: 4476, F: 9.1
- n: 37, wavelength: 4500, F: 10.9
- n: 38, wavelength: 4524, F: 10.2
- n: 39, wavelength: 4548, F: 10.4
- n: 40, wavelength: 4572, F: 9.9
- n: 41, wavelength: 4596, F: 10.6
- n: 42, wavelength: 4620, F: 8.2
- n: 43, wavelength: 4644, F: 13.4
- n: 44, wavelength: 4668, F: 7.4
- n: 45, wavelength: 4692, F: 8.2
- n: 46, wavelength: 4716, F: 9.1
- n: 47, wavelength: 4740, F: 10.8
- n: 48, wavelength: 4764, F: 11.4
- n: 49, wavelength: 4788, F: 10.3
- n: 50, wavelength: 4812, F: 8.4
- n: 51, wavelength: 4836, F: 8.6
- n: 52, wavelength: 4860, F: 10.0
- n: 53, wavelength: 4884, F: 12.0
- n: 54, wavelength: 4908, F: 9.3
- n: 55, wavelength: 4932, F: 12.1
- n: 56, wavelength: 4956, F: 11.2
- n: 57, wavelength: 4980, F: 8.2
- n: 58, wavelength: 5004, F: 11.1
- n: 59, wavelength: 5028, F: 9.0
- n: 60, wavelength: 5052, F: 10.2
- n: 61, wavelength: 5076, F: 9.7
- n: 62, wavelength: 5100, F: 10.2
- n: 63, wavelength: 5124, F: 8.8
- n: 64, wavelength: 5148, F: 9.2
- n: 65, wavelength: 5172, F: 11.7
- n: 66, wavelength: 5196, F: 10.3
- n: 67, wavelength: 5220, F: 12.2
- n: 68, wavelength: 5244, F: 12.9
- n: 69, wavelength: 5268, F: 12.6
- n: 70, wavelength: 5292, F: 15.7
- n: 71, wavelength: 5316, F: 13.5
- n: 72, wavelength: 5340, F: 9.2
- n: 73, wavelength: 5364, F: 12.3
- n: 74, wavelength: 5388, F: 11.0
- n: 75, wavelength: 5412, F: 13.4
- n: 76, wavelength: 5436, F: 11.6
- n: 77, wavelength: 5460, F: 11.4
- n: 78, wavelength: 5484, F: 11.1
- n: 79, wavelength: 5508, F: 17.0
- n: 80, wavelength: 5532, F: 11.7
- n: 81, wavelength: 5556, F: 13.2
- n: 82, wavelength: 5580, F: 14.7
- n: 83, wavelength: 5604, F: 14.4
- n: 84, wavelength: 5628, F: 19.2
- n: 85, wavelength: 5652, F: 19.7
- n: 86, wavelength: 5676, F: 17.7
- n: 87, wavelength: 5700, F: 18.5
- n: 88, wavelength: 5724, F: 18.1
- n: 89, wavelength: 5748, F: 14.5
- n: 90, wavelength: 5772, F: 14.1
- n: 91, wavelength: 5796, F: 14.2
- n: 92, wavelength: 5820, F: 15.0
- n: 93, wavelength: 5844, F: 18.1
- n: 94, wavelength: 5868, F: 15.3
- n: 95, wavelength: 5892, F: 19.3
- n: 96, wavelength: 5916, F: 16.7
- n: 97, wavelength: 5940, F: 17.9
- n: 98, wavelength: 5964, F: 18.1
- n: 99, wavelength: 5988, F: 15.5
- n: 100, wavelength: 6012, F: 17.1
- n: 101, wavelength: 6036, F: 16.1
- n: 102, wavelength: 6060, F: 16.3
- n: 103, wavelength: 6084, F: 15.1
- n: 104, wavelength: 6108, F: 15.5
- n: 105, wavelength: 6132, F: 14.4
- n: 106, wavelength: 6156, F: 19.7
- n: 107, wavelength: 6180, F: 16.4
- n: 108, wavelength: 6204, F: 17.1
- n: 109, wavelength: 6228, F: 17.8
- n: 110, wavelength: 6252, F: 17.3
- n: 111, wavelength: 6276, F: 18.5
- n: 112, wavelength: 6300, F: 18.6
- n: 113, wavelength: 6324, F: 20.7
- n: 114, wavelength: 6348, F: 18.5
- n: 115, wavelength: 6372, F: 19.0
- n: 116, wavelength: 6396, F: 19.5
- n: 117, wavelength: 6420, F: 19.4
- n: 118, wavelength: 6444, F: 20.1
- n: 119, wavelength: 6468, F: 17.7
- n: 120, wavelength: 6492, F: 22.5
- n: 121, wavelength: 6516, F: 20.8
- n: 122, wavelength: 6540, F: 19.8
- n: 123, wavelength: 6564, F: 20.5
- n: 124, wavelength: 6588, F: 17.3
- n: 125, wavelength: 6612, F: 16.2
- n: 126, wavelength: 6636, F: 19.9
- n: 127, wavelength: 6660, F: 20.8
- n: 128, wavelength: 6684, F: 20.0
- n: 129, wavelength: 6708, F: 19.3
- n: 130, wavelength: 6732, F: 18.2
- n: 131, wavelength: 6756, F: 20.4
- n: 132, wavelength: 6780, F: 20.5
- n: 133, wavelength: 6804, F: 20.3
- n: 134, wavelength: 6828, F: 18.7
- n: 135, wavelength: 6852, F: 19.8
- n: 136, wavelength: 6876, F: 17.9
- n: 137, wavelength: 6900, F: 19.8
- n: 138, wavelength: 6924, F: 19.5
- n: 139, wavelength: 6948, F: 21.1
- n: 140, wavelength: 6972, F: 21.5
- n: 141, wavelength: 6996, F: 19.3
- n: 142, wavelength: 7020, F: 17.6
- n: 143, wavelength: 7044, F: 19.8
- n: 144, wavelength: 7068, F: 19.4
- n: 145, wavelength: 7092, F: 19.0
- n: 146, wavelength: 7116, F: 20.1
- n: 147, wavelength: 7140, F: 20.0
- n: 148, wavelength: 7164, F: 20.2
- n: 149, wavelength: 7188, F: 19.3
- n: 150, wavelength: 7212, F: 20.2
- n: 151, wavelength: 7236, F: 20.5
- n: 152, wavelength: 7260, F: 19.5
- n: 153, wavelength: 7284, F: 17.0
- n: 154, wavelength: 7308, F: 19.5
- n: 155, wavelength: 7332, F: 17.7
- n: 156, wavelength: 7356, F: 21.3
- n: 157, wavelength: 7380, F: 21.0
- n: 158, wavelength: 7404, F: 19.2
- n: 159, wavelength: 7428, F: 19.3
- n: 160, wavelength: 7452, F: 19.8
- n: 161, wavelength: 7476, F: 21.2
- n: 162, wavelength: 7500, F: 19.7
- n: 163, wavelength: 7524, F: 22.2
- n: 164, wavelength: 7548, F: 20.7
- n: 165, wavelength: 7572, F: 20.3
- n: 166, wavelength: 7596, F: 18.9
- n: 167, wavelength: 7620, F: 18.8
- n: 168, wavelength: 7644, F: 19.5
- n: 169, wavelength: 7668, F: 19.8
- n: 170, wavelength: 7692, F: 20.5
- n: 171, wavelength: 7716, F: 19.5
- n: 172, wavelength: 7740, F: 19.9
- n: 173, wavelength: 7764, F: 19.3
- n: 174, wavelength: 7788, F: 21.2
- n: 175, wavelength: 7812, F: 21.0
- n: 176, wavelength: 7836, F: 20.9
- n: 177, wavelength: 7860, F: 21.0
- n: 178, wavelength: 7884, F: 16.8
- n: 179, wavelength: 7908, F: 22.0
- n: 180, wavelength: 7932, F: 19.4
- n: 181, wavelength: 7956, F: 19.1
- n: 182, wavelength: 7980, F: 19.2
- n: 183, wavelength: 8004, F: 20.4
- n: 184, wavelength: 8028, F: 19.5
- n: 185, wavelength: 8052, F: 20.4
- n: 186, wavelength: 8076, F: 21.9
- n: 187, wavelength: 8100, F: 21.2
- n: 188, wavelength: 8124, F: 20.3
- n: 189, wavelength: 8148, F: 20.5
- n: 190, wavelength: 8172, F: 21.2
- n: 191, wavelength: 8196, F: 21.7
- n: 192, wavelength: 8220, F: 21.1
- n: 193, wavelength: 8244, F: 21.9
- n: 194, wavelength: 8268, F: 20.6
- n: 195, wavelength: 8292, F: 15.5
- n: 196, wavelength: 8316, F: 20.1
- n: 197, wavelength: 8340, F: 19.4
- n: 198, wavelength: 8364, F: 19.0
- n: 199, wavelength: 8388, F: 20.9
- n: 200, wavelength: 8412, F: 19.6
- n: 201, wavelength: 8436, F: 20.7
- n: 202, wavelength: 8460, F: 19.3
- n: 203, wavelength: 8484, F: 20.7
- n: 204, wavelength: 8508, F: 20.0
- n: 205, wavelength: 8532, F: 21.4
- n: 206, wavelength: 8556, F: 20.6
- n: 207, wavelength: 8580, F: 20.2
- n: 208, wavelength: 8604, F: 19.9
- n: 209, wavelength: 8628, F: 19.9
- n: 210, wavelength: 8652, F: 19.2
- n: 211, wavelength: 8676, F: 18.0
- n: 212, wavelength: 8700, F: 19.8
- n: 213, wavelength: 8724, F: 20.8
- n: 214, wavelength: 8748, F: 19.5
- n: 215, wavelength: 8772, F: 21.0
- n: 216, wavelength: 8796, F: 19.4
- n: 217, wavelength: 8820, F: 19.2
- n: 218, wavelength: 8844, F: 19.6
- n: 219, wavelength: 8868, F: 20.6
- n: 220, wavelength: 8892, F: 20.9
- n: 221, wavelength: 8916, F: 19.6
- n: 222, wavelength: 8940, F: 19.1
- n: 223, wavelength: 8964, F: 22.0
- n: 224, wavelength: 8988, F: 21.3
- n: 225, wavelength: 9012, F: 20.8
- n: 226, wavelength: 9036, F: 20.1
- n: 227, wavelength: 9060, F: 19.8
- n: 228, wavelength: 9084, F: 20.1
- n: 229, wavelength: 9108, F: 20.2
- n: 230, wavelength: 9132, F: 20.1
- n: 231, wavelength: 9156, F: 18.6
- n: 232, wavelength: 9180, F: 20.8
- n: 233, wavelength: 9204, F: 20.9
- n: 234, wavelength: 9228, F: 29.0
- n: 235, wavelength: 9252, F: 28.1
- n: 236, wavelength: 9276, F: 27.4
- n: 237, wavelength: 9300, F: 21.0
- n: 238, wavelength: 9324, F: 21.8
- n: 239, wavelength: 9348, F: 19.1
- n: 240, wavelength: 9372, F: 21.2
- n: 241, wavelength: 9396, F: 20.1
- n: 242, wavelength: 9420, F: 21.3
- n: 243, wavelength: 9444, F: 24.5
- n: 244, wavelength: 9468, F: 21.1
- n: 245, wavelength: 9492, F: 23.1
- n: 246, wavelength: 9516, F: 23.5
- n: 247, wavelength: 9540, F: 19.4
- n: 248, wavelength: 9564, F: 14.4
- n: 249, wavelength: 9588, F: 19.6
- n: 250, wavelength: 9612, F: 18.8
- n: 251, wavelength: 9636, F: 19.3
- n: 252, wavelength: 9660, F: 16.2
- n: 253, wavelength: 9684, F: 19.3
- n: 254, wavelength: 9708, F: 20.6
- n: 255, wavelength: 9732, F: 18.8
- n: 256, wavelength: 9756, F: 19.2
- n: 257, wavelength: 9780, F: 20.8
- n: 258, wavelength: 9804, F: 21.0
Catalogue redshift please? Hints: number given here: 0.408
